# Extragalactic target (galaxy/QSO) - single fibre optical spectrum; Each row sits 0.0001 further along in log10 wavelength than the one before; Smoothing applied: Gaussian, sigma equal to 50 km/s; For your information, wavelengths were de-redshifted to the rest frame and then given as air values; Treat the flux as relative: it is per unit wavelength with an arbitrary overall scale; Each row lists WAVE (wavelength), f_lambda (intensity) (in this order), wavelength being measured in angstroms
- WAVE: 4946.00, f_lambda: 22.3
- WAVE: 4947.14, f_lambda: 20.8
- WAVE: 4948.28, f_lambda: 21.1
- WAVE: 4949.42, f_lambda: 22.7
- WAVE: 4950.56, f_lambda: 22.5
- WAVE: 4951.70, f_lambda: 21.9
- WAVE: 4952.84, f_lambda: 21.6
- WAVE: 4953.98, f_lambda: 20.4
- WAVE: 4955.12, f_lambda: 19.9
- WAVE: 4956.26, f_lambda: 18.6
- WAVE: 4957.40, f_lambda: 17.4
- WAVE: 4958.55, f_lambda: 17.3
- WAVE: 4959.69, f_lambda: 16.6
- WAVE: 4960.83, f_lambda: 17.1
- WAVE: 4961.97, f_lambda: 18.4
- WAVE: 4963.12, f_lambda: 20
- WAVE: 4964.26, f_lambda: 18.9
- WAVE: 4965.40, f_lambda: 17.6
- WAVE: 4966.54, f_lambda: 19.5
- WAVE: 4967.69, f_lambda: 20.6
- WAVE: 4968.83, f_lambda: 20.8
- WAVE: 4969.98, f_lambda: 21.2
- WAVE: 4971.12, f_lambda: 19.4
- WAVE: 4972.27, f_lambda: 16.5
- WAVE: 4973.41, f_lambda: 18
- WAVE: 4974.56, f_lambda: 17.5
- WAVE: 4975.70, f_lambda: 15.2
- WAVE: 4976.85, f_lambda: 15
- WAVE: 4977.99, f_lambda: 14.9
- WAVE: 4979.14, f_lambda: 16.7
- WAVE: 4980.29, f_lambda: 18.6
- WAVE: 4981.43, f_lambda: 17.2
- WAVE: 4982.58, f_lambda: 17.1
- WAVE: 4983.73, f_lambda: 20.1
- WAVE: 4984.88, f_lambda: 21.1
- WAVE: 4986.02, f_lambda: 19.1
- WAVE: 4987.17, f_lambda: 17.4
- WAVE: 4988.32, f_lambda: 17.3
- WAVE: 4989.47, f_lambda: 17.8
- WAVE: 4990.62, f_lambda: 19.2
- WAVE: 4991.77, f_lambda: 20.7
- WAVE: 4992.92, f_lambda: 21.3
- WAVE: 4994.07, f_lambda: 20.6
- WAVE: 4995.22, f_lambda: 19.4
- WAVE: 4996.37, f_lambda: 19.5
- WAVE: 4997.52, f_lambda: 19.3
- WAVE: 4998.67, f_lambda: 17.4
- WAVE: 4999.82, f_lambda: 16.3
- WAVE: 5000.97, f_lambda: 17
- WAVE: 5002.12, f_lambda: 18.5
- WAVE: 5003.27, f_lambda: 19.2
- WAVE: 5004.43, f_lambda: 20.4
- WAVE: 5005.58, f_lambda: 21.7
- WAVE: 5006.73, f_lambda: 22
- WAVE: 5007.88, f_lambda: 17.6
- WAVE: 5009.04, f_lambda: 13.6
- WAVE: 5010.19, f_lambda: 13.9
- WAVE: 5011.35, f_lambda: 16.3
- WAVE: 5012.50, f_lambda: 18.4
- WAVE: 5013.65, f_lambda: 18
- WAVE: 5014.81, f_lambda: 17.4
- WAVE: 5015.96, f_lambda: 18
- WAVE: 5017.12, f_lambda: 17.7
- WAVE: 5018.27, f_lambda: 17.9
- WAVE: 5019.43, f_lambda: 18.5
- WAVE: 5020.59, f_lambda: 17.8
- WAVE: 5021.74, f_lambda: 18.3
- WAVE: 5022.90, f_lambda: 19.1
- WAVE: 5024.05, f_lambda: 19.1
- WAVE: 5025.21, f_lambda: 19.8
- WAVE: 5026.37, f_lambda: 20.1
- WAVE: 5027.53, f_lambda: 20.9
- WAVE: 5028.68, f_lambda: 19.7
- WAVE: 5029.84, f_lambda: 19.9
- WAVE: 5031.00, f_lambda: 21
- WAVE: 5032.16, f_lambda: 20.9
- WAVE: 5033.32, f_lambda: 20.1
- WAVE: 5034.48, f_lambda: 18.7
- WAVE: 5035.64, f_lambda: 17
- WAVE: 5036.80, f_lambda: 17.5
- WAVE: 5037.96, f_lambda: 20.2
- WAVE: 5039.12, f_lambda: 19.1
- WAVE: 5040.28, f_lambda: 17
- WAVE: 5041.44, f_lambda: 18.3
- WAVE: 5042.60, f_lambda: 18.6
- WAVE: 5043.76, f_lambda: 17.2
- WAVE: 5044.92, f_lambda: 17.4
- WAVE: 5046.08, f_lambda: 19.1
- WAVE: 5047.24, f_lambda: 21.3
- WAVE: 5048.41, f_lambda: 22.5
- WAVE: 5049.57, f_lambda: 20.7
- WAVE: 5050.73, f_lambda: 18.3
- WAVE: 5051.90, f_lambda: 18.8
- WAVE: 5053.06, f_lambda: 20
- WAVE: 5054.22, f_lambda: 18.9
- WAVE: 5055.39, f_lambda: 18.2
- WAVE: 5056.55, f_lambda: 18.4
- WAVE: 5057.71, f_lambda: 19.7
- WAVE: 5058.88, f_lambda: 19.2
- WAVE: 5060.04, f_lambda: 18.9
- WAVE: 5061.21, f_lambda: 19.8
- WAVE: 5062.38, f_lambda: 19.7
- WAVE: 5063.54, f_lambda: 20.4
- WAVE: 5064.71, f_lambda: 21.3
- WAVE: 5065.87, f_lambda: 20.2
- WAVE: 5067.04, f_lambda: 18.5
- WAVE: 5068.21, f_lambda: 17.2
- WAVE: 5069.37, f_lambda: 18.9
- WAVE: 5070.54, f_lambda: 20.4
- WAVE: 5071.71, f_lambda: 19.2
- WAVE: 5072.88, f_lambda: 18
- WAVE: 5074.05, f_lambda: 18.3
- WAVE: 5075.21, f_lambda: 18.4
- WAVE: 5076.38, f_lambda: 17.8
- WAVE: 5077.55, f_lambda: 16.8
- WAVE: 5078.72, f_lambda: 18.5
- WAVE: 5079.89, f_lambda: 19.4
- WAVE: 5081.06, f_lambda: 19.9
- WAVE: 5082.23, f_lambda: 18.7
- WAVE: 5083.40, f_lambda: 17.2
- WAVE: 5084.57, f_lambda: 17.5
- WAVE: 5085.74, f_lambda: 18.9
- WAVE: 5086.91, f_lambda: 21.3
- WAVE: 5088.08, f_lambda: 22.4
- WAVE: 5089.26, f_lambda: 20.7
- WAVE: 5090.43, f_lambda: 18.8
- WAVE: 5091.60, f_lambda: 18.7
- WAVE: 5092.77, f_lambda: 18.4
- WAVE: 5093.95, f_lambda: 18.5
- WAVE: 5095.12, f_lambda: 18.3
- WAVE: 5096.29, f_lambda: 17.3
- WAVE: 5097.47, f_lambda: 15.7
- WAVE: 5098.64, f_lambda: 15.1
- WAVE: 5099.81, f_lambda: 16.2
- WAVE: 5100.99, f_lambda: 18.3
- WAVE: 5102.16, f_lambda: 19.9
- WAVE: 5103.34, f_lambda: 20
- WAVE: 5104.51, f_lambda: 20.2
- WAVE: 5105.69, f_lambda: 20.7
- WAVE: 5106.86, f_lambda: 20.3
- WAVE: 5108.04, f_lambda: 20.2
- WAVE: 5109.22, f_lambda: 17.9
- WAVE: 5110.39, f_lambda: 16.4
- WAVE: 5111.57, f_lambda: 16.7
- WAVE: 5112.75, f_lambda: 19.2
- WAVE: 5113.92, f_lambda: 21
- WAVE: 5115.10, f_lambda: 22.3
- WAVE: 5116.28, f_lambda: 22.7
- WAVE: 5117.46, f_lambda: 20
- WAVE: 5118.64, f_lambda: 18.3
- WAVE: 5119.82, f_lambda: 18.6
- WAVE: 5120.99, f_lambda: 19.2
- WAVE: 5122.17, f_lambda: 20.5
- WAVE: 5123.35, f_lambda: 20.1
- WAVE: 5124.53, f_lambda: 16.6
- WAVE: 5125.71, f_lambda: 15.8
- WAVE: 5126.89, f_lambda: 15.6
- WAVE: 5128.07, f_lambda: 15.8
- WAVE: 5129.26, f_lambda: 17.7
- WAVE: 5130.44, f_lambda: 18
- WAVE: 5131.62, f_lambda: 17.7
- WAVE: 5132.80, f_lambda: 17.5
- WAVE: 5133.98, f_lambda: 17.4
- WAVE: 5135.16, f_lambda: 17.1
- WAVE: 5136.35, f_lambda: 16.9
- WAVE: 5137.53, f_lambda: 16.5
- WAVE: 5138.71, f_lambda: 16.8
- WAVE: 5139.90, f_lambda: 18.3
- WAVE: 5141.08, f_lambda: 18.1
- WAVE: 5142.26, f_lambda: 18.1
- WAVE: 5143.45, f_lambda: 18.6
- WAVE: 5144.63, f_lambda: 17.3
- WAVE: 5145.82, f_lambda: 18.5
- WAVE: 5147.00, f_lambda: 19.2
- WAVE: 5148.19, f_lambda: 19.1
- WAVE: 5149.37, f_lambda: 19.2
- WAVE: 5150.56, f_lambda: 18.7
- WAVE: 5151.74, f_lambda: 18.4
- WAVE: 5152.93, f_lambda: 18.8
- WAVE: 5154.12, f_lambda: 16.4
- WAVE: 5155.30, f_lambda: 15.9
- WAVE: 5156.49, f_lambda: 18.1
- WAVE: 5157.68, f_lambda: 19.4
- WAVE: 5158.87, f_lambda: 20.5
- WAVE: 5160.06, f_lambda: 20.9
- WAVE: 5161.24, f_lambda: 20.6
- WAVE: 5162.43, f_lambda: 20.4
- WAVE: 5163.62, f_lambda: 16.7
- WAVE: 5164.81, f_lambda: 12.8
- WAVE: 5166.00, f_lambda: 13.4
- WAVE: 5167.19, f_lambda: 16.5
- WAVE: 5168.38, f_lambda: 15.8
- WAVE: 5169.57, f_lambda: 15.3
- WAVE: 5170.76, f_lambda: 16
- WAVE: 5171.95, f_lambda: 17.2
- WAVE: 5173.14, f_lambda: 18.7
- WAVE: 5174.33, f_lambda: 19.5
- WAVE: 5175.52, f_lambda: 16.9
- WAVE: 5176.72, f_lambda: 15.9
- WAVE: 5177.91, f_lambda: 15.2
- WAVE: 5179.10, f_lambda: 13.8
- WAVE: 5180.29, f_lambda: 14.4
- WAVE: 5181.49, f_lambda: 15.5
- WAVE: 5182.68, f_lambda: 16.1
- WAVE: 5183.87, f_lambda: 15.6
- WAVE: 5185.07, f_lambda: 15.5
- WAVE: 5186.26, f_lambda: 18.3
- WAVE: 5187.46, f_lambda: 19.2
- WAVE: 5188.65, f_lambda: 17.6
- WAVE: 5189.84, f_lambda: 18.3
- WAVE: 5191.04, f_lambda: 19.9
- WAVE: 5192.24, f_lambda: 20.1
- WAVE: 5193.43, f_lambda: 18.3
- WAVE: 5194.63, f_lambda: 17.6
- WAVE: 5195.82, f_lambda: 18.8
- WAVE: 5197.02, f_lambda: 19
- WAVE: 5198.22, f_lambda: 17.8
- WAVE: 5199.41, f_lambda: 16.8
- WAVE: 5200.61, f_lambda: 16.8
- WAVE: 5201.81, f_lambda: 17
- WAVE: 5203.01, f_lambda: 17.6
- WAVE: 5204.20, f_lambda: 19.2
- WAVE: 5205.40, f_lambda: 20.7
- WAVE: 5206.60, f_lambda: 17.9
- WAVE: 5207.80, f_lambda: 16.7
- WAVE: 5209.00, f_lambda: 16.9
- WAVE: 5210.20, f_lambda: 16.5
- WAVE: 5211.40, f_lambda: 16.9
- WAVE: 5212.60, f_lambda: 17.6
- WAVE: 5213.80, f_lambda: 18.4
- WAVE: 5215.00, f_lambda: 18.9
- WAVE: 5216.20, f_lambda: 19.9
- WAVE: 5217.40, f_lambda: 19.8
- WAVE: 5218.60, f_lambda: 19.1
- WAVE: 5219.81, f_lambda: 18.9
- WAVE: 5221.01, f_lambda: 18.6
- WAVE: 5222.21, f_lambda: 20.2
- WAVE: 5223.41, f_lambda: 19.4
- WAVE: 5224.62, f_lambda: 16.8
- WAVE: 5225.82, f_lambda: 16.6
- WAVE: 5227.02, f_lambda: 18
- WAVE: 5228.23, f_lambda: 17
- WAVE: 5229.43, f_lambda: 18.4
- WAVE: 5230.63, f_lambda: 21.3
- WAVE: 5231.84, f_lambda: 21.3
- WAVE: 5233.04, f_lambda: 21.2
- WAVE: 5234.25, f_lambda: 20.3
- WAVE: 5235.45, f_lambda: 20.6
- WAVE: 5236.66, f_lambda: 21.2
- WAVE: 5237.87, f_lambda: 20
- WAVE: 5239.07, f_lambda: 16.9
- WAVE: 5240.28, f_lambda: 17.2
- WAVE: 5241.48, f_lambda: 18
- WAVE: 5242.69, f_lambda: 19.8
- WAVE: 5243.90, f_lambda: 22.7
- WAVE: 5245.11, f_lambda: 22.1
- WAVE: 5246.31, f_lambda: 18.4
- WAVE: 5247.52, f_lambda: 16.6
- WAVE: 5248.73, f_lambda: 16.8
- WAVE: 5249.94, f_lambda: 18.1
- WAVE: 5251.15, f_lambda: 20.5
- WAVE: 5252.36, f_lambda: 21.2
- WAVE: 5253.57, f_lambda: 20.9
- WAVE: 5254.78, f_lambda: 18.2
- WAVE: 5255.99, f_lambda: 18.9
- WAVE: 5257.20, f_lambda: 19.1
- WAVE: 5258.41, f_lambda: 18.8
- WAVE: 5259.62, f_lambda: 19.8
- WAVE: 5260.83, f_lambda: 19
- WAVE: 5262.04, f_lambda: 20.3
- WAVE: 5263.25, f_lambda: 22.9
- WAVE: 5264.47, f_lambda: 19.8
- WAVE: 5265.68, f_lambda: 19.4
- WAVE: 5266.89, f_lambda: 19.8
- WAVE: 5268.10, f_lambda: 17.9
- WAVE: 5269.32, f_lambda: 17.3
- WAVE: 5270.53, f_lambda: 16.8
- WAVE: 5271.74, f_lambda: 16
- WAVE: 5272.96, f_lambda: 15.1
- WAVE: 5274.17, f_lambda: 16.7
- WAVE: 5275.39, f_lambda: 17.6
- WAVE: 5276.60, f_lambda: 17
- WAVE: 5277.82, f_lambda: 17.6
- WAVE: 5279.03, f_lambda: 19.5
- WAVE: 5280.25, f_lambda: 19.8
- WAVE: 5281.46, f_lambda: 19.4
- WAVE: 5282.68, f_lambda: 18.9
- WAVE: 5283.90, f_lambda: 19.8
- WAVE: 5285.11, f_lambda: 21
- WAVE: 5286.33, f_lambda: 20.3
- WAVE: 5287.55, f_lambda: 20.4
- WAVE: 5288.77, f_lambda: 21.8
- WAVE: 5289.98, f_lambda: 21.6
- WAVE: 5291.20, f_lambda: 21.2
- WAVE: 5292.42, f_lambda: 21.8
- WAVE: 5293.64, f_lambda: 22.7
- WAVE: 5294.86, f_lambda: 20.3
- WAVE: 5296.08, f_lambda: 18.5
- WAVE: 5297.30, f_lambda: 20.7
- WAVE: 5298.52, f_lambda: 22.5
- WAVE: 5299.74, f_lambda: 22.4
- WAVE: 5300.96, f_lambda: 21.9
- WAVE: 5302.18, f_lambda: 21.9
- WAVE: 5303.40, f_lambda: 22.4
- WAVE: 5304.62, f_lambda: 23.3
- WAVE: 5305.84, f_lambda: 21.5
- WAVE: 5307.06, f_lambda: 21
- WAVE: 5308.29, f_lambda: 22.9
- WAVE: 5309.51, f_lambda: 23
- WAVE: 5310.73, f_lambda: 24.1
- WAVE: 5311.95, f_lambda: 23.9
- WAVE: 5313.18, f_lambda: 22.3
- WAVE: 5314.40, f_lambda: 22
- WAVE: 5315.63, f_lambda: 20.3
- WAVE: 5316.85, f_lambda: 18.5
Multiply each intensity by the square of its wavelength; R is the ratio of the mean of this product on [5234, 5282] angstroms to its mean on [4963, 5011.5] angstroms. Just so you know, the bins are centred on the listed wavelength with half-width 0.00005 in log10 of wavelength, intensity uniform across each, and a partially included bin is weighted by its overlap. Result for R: 1.1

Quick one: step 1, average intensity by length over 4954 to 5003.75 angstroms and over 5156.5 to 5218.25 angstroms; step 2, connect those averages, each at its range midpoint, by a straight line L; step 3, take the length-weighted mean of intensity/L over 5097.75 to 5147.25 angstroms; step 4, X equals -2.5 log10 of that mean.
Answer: -0.03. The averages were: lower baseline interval 18.4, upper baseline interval 17.6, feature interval 18.3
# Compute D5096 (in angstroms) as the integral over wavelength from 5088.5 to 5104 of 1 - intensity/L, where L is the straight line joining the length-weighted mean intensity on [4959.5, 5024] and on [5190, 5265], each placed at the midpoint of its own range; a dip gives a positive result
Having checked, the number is 0.3 angstroms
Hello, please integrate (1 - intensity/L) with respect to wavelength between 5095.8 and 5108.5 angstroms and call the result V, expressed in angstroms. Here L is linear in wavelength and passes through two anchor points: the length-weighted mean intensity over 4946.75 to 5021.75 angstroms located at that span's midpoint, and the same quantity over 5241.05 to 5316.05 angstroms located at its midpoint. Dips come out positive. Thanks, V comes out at 0.5 angstroms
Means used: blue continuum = 18.6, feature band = 18.5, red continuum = 20.1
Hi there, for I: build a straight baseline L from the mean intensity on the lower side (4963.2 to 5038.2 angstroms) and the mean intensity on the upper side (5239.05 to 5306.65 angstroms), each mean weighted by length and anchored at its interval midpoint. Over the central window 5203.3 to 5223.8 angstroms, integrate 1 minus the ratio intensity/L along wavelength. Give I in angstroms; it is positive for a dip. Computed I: 1.0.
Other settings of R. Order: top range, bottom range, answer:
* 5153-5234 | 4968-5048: 1.03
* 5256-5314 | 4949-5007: 1.21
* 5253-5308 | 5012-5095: 1.14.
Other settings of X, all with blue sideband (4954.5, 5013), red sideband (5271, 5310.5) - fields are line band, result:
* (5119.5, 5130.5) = 0.088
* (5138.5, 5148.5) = 0.066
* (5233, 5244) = 0.024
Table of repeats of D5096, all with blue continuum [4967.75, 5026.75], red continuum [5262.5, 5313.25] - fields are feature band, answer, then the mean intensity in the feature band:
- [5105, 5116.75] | -0.4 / 19.7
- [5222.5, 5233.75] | 0.6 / 18.9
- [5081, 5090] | -0.3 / 19.5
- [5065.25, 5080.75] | 0.2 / 18.6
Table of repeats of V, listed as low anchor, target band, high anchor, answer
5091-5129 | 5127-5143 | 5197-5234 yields 1.0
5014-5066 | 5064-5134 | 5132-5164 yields -0.1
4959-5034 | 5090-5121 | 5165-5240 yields -1.1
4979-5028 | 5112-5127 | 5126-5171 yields -1.3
